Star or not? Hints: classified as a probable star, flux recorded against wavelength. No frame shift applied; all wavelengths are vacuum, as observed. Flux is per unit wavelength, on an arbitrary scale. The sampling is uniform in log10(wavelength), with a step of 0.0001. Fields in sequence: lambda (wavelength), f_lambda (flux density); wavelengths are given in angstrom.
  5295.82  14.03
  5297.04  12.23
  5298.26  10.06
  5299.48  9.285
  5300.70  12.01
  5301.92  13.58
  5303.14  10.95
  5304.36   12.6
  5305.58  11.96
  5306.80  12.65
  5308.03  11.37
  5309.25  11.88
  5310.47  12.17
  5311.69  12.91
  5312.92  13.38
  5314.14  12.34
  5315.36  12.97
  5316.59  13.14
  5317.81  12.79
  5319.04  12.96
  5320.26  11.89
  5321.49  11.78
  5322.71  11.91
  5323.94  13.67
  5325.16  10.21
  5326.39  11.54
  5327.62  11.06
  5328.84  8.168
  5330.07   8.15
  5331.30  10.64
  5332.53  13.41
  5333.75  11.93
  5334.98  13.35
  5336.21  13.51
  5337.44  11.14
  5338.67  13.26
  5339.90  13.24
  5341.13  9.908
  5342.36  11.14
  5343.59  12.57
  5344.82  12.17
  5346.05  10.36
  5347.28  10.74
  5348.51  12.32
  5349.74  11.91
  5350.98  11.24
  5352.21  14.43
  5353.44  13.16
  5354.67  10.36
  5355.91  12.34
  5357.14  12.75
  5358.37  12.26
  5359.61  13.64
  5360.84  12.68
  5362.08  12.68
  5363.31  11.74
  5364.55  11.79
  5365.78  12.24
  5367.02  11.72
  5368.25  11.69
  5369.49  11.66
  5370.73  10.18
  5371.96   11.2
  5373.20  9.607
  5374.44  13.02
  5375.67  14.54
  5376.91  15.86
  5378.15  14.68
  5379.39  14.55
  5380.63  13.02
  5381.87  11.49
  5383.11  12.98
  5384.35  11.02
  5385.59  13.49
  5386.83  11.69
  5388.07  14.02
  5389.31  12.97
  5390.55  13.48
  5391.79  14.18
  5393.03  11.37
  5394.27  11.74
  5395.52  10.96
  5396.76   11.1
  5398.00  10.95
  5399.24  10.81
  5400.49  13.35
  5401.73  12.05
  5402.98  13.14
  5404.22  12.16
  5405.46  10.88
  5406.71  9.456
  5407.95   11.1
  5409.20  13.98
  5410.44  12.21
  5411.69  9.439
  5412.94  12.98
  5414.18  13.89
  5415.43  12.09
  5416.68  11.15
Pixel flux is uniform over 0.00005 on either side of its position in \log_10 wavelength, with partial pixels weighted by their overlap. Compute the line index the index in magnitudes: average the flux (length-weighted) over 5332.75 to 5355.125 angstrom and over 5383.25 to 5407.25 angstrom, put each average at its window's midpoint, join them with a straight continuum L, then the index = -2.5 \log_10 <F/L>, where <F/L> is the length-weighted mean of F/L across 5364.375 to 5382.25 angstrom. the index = -0.04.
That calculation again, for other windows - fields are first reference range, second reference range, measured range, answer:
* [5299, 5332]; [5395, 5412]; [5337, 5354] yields -0.02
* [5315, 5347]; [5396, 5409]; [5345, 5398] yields -0.06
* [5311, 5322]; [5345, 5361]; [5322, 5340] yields 0.08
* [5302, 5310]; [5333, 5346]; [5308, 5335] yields 0.02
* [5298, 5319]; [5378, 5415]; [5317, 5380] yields 0.01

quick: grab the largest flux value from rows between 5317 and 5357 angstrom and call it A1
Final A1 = 14.43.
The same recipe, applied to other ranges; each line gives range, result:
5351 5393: 15.86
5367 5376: 14.54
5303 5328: 13.67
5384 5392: 14.18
